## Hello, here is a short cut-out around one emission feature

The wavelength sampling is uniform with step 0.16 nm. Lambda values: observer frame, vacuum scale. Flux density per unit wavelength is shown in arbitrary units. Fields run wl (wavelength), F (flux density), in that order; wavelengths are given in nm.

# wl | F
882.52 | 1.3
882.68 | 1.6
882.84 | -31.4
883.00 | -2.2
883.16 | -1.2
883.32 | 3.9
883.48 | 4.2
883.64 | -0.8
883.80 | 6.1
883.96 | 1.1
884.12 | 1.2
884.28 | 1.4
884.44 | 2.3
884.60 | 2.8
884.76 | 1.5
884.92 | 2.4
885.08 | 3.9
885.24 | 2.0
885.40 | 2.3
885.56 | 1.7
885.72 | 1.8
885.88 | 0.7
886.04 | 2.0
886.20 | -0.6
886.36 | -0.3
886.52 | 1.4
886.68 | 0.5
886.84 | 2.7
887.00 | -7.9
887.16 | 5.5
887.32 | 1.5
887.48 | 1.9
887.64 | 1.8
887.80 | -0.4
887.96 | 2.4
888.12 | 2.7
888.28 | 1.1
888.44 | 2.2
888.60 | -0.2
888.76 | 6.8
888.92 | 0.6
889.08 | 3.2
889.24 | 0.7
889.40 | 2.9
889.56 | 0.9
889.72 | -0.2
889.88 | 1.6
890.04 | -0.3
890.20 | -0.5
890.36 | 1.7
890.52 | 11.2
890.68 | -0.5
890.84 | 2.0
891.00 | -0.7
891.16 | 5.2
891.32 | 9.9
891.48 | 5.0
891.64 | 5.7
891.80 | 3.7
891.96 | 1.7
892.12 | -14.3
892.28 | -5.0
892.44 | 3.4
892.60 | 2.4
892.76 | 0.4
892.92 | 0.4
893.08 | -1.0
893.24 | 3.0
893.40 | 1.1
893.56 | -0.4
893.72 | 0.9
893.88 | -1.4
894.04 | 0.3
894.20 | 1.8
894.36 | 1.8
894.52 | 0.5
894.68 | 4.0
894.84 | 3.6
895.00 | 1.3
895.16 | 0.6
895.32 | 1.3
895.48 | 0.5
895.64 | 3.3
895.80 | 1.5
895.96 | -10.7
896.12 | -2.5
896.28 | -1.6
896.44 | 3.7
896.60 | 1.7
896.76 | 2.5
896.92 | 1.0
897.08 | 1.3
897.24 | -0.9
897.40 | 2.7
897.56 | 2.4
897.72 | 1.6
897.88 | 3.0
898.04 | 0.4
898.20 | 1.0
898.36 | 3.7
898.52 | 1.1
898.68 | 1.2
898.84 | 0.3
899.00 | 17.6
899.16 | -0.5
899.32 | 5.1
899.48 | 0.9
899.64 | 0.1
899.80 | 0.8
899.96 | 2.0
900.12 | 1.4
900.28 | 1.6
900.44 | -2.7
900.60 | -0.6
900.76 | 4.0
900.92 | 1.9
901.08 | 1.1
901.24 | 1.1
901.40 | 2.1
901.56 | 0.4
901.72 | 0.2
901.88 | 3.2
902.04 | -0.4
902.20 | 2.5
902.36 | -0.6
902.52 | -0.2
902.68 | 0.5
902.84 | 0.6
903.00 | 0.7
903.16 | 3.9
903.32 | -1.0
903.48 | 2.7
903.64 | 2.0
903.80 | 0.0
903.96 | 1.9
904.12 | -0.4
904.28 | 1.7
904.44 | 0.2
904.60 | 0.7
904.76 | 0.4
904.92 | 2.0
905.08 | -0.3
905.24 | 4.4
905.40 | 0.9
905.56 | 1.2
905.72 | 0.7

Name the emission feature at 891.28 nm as H-gamma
